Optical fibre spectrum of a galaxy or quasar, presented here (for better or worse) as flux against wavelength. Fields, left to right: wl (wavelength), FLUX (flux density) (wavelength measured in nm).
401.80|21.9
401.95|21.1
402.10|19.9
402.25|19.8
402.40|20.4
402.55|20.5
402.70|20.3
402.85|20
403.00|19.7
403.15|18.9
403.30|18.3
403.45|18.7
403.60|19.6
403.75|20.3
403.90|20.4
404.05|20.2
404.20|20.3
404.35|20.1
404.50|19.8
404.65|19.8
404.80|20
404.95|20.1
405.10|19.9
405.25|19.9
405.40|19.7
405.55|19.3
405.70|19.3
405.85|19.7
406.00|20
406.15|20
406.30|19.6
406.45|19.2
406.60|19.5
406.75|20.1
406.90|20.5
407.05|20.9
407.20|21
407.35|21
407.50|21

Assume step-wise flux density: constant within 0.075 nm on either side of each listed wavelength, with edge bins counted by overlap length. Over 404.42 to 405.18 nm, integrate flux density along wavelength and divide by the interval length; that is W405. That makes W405 19.9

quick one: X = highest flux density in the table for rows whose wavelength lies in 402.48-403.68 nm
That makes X 20.5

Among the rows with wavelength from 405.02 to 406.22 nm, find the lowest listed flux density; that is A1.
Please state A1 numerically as 19.3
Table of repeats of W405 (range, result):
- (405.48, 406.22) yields 19.7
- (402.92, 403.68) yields 19.1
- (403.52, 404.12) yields 20.1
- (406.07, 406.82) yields 19.7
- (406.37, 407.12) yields 20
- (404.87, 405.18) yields 20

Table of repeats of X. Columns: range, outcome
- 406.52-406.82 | 20.1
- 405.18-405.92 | 19.9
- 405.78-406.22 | 20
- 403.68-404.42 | 20.4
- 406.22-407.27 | 21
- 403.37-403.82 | 20.3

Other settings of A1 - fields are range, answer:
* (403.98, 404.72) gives 19.8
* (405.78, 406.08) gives 19.7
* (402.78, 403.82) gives 18.3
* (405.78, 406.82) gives 19.2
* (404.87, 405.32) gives 19.9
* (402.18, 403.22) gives 18.9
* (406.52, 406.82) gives 19.5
